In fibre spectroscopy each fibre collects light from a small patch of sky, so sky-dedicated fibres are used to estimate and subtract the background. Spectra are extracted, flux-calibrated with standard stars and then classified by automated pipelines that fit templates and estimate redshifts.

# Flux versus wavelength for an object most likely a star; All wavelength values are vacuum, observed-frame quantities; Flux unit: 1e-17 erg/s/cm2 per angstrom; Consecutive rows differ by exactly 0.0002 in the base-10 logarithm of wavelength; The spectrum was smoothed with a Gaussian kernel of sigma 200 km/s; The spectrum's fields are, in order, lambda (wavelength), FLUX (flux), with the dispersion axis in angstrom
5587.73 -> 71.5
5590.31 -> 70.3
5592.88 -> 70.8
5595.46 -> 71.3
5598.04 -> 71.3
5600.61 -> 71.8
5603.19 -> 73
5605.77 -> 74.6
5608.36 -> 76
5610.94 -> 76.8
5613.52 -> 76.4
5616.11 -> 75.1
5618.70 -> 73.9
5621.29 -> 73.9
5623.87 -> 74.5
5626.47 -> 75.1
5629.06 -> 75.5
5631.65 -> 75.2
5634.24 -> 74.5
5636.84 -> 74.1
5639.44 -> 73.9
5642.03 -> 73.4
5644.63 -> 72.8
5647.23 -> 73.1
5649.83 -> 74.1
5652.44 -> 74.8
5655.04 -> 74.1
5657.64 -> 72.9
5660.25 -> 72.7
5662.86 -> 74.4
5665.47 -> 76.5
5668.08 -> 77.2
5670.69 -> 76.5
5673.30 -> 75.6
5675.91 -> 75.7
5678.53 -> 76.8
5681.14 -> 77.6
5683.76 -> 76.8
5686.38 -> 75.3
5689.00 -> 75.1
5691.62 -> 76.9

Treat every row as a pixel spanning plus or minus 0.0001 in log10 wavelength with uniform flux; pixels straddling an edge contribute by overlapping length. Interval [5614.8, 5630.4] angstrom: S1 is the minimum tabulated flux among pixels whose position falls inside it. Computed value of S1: 73.9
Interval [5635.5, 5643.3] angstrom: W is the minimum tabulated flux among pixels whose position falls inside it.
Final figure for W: 73.4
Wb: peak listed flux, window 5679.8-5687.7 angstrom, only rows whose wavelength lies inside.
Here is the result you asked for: 77.6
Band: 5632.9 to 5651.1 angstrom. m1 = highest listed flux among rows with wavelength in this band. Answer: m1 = 74.5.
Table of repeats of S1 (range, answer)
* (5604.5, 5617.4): 74.6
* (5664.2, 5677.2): 75.6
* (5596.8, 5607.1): 71.3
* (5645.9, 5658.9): 72.9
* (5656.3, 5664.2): 72.7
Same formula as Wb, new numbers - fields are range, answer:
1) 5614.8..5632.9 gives 75.5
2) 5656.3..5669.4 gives 77.2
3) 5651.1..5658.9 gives 74.8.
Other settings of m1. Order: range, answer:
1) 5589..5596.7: 71.3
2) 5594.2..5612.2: 76.8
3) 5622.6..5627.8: 75.1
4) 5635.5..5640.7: 74.1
